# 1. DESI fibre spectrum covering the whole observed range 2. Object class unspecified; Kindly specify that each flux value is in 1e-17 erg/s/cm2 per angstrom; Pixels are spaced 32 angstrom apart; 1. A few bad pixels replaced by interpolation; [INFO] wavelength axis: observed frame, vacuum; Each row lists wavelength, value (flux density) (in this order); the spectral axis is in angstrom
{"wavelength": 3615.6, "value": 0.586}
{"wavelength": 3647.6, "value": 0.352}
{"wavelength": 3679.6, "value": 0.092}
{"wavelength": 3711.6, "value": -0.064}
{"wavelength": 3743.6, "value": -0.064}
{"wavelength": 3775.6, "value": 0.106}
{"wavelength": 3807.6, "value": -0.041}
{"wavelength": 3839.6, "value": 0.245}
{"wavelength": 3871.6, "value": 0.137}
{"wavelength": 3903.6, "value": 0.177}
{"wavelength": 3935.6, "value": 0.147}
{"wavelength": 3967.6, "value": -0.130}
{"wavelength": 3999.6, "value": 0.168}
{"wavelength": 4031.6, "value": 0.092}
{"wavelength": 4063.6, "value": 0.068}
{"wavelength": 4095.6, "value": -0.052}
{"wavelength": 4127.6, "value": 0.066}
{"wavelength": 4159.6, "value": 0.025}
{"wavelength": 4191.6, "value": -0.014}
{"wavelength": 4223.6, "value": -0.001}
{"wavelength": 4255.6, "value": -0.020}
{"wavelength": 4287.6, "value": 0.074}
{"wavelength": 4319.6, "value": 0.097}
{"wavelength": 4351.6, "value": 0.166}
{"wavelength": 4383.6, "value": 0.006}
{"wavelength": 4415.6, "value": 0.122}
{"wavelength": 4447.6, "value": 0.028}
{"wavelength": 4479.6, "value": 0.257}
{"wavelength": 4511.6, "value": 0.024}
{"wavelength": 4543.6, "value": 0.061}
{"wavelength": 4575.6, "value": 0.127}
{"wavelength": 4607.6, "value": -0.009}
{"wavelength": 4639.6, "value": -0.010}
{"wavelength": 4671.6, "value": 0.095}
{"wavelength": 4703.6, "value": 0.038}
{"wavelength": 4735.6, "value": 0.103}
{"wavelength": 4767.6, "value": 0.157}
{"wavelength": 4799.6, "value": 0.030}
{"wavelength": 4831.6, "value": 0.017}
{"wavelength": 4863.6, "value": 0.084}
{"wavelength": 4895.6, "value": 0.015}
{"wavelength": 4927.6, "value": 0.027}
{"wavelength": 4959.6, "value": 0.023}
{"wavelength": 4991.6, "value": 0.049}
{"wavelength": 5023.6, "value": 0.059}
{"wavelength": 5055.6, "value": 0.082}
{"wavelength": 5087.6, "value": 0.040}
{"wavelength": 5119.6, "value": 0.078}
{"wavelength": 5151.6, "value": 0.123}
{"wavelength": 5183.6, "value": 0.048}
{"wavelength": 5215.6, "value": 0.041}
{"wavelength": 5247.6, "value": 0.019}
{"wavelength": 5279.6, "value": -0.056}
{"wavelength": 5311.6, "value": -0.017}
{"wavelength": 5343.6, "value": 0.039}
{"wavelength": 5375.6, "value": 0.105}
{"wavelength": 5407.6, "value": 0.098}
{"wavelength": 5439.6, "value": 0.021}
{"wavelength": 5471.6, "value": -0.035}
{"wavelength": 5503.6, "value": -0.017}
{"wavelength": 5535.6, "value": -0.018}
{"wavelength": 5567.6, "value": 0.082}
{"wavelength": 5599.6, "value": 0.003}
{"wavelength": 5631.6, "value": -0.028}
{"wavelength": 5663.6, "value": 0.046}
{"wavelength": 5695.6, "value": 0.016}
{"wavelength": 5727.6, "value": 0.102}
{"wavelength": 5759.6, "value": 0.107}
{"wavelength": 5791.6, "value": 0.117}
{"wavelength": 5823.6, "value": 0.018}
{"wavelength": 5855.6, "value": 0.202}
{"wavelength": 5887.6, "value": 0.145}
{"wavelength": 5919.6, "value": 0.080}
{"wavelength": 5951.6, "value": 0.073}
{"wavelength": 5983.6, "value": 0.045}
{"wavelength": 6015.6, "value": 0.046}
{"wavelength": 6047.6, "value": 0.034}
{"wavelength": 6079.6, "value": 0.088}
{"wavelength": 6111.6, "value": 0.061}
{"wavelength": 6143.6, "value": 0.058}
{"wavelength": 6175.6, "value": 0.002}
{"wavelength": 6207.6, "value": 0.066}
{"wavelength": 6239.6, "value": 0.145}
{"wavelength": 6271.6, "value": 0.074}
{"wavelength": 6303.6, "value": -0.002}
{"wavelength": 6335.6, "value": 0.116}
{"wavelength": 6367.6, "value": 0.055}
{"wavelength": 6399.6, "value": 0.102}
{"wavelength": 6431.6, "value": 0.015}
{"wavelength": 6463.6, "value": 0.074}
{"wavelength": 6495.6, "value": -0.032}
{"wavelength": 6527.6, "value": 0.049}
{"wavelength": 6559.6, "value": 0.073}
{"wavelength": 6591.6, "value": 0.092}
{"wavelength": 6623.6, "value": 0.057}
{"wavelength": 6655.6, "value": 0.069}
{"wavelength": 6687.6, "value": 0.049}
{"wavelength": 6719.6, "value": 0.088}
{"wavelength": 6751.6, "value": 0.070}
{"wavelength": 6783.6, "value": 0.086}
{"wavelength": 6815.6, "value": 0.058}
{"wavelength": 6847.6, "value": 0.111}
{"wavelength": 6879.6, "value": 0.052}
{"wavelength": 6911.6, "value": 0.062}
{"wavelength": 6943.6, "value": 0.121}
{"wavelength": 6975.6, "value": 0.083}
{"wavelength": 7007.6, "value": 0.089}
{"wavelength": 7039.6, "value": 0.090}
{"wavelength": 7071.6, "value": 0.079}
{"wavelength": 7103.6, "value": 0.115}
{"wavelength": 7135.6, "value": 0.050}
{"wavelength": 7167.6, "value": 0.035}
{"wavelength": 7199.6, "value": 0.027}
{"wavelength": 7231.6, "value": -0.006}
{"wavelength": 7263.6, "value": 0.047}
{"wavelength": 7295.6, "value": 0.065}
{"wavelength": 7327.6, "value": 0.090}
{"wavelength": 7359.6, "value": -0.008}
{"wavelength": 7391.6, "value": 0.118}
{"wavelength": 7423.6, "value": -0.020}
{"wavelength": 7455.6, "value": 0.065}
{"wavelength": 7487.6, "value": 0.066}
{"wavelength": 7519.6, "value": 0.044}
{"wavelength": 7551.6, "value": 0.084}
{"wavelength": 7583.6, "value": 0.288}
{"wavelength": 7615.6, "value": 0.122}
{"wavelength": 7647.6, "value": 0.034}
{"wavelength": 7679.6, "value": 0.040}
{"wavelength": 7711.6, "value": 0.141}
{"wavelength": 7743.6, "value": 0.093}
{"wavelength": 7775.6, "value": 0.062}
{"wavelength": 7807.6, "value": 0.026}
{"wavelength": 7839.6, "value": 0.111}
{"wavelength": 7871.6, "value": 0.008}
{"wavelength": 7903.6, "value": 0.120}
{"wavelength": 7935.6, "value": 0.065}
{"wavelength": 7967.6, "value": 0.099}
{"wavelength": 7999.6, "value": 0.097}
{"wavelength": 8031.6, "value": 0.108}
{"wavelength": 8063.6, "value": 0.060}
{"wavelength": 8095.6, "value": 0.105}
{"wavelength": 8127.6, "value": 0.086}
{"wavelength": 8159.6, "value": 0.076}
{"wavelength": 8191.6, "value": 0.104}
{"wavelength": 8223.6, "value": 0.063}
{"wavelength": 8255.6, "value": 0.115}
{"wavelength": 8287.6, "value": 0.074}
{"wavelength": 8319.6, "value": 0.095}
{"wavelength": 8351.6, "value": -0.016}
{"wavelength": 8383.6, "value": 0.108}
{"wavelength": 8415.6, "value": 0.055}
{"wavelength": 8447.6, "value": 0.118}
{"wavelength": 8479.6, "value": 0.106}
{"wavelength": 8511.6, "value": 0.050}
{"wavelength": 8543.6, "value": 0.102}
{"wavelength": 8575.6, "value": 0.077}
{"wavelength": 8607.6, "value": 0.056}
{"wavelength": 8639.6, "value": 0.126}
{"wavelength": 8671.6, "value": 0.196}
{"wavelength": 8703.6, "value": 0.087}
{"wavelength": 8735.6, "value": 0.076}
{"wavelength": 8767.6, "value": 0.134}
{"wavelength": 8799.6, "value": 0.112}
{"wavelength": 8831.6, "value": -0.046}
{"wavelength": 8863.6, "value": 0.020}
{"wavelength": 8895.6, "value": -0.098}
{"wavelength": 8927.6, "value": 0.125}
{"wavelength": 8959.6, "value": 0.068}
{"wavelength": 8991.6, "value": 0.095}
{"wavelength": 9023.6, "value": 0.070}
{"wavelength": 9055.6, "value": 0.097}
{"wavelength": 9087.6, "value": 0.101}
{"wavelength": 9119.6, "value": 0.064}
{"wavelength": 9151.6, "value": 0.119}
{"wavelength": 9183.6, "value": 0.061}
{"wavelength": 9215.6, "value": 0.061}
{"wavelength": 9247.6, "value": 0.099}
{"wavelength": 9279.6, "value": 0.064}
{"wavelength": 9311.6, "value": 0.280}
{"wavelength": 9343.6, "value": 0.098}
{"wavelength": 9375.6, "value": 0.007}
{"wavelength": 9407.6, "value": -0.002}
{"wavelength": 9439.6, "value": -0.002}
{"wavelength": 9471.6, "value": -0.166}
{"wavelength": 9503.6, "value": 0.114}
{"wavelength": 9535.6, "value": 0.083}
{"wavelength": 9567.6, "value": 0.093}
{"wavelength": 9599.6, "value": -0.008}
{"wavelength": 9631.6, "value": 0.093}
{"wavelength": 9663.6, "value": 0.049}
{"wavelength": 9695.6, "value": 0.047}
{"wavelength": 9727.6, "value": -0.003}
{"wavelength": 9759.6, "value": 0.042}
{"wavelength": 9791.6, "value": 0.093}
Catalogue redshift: 1.034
